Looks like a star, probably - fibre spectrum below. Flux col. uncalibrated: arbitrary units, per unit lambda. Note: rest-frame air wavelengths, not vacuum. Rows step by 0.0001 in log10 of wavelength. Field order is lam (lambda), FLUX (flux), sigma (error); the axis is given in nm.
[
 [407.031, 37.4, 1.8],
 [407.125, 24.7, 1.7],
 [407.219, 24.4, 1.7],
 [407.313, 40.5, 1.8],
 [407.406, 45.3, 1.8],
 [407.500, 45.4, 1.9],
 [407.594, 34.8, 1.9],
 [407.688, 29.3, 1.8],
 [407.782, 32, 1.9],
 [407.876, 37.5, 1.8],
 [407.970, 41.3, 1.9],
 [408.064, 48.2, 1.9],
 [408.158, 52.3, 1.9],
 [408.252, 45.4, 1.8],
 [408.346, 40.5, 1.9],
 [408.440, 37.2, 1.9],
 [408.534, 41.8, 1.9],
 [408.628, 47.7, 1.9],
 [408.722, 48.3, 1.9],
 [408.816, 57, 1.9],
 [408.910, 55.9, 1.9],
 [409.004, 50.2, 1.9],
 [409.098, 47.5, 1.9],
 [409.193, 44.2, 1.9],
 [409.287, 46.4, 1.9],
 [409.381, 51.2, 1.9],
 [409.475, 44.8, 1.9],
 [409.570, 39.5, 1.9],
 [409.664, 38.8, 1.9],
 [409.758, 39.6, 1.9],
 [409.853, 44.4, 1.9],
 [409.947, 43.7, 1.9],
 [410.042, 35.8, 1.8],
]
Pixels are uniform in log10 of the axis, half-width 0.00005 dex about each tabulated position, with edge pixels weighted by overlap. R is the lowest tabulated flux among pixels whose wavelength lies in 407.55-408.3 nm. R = 29.3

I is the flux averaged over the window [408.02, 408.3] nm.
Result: 48.6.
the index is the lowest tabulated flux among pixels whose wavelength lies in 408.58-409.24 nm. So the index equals 44.2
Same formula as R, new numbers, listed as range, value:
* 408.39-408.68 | 37.2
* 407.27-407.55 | 40.5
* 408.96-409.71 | 38.8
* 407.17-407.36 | 24.4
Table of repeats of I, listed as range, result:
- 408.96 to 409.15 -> 48.6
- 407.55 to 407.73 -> 32.1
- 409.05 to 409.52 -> 46.9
